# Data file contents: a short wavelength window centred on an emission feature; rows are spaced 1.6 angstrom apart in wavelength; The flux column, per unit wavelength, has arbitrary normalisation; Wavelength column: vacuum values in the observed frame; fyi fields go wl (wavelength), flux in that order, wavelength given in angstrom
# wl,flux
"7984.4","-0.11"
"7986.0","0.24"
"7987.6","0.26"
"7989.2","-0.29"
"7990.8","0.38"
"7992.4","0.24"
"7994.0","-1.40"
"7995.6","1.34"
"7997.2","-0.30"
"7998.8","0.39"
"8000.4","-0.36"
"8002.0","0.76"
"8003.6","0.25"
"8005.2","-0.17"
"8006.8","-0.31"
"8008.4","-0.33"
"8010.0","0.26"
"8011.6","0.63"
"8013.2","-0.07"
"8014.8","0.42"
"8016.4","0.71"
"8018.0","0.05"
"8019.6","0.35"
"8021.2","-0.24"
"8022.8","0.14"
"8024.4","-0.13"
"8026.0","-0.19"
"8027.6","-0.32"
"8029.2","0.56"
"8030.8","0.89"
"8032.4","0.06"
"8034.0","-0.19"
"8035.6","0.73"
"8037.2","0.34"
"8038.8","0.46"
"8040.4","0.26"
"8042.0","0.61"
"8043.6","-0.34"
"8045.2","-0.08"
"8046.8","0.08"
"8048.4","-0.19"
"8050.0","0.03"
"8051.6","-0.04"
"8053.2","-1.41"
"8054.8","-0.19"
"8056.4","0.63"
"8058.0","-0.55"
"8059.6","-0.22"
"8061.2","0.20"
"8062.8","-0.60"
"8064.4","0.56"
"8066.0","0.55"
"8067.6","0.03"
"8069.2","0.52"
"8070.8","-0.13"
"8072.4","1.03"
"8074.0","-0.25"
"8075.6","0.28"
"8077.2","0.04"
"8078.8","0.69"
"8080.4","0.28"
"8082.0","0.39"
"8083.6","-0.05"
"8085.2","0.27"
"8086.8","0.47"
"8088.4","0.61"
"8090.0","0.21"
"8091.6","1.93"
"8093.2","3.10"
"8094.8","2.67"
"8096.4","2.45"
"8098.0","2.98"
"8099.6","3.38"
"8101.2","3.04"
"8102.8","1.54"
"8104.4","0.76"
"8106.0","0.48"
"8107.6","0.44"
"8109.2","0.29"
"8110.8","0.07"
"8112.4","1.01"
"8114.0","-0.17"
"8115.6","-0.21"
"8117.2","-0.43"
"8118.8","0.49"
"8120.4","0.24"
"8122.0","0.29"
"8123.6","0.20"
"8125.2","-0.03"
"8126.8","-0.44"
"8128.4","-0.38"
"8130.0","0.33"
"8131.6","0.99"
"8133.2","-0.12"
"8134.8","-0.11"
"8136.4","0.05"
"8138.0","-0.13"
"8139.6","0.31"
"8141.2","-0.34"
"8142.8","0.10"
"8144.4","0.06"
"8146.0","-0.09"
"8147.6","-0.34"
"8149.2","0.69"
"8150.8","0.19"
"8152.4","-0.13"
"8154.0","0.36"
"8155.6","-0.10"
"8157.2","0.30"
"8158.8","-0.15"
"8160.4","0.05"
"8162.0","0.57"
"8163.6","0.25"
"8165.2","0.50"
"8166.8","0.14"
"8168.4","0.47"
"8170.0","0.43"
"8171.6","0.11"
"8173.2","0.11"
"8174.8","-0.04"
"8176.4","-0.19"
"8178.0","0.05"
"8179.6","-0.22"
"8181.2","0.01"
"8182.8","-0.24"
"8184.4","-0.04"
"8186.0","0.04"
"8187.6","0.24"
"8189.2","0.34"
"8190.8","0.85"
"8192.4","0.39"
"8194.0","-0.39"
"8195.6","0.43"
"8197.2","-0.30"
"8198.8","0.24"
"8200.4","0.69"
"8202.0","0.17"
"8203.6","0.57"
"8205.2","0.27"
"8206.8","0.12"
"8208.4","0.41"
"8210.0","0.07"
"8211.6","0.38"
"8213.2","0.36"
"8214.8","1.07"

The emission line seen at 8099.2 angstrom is [O II]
